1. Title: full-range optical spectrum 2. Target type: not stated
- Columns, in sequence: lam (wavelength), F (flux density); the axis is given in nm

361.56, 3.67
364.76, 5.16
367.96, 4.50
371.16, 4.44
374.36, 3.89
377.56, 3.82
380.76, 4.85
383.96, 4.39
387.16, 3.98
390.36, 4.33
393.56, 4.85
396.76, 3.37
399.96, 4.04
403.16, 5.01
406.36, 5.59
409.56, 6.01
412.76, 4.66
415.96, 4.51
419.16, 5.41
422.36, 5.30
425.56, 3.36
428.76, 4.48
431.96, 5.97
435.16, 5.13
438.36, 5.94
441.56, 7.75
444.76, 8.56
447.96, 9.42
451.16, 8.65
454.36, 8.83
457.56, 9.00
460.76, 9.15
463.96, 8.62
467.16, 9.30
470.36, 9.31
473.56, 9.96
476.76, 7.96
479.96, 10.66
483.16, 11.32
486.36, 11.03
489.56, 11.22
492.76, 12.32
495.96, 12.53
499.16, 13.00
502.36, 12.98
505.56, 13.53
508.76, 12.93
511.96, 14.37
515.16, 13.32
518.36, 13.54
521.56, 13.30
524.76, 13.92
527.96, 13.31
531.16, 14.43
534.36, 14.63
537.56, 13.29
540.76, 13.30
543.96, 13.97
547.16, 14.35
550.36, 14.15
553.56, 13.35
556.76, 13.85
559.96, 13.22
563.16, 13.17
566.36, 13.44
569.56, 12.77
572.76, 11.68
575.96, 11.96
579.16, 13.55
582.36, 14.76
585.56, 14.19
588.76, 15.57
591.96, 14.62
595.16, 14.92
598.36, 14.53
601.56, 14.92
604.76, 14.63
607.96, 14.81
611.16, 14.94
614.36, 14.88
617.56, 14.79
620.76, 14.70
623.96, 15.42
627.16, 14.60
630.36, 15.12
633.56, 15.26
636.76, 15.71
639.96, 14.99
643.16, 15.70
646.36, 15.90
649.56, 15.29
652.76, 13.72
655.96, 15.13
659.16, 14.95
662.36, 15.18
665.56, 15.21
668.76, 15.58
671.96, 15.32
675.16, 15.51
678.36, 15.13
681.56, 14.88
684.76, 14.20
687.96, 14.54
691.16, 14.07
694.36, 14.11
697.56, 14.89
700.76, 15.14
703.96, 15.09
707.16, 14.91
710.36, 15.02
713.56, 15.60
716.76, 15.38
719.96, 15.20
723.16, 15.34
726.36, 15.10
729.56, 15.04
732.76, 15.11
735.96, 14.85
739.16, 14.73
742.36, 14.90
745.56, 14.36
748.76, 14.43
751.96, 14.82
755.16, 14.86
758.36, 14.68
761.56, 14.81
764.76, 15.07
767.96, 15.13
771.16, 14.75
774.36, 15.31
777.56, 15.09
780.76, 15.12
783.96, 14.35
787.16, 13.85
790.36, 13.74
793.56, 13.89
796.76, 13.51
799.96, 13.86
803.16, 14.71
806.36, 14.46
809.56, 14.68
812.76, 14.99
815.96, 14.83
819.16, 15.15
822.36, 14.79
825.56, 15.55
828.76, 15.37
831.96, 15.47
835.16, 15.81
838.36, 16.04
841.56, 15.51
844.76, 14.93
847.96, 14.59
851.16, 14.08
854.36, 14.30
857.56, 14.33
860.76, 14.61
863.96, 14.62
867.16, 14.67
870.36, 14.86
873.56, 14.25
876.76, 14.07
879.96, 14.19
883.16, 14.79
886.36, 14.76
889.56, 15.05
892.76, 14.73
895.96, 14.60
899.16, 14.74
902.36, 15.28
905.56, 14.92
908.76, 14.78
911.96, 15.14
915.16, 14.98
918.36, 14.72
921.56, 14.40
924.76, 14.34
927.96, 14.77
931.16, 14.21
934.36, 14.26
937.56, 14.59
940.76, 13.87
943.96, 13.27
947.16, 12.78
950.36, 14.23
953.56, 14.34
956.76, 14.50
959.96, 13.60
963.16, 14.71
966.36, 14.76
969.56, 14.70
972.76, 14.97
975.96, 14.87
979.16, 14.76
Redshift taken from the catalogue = 0.11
